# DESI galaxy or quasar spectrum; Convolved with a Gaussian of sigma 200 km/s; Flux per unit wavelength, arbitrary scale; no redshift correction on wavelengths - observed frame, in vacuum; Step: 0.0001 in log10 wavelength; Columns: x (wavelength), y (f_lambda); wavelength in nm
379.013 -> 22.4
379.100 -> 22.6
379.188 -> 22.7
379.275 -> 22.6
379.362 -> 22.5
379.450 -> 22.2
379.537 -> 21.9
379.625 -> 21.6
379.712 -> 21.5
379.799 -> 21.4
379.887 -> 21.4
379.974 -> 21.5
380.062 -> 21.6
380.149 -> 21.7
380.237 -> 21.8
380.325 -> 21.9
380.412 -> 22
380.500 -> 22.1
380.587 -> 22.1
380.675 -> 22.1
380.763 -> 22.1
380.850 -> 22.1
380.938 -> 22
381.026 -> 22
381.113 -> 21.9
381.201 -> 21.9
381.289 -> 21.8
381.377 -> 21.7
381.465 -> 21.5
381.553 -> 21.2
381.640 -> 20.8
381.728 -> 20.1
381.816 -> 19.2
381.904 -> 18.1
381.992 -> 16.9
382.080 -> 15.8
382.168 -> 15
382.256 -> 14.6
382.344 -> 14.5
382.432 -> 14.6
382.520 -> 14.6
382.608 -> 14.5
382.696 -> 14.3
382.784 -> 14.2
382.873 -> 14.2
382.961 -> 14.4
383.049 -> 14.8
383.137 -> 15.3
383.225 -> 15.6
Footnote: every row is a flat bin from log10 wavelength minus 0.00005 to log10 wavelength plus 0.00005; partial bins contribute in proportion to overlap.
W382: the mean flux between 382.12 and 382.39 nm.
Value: 14.7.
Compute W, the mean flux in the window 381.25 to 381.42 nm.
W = 21.7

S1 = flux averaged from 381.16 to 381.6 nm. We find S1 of 21.6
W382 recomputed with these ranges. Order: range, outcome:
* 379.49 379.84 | 21.6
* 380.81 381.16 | 22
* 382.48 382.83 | 14.4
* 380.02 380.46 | 21.8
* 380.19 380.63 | 22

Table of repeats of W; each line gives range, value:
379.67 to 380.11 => 21.5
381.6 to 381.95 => 19.5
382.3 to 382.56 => 14.6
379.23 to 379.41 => 22.5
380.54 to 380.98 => 22.1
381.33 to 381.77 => 21.1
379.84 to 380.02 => 21.4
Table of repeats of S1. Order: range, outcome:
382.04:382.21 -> 15.4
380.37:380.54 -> 22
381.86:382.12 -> 16.9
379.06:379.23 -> 22.6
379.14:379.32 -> 22.6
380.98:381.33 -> 21.9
